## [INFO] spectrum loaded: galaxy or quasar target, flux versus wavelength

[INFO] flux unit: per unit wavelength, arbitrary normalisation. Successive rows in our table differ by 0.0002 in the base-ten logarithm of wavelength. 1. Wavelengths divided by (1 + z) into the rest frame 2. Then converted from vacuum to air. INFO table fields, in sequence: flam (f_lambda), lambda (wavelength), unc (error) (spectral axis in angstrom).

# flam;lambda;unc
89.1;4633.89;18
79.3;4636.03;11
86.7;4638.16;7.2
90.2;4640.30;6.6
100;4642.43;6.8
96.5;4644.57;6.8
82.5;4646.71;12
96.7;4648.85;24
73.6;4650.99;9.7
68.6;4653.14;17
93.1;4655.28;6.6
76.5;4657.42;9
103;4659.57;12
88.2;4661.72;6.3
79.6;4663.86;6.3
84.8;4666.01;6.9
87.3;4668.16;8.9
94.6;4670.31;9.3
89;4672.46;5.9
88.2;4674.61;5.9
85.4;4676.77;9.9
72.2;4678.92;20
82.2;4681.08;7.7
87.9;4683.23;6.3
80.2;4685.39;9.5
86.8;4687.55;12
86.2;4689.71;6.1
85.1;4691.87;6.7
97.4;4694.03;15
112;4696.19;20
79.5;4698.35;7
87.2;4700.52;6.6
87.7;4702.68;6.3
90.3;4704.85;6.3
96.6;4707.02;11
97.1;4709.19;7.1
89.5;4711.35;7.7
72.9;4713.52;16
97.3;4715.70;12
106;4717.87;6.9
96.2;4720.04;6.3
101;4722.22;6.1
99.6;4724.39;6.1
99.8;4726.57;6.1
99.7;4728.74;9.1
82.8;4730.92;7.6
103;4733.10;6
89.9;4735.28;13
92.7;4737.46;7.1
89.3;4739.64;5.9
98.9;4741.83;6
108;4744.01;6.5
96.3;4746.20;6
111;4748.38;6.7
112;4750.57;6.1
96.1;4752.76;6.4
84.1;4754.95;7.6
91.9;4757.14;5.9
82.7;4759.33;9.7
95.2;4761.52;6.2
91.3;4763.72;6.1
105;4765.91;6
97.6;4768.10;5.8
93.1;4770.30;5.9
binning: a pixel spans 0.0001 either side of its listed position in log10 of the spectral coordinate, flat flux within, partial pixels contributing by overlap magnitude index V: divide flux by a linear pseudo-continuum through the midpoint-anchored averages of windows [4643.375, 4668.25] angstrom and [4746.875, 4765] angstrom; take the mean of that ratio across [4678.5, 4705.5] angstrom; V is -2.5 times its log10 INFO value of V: 0.02 mag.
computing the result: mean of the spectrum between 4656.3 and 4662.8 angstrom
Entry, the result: 89.3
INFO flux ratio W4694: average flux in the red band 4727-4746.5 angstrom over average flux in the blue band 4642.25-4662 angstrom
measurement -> 1.10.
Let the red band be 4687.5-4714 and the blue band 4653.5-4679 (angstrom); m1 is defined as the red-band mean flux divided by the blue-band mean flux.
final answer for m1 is 1.04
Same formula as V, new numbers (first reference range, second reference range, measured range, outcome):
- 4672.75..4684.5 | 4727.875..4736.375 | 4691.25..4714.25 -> -0.03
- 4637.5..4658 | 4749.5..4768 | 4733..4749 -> -0.05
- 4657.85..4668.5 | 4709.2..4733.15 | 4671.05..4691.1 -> 0.07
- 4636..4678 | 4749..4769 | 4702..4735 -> -0.03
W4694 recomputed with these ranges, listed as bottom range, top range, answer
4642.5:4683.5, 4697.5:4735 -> 1.08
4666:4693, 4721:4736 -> 1.13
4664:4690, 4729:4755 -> 1.15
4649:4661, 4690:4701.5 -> 1.09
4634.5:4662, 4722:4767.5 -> 1.11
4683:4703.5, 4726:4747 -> 1.08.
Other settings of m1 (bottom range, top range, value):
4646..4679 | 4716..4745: 1.14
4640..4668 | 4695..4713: 1.06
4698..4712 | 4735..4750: 1.10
